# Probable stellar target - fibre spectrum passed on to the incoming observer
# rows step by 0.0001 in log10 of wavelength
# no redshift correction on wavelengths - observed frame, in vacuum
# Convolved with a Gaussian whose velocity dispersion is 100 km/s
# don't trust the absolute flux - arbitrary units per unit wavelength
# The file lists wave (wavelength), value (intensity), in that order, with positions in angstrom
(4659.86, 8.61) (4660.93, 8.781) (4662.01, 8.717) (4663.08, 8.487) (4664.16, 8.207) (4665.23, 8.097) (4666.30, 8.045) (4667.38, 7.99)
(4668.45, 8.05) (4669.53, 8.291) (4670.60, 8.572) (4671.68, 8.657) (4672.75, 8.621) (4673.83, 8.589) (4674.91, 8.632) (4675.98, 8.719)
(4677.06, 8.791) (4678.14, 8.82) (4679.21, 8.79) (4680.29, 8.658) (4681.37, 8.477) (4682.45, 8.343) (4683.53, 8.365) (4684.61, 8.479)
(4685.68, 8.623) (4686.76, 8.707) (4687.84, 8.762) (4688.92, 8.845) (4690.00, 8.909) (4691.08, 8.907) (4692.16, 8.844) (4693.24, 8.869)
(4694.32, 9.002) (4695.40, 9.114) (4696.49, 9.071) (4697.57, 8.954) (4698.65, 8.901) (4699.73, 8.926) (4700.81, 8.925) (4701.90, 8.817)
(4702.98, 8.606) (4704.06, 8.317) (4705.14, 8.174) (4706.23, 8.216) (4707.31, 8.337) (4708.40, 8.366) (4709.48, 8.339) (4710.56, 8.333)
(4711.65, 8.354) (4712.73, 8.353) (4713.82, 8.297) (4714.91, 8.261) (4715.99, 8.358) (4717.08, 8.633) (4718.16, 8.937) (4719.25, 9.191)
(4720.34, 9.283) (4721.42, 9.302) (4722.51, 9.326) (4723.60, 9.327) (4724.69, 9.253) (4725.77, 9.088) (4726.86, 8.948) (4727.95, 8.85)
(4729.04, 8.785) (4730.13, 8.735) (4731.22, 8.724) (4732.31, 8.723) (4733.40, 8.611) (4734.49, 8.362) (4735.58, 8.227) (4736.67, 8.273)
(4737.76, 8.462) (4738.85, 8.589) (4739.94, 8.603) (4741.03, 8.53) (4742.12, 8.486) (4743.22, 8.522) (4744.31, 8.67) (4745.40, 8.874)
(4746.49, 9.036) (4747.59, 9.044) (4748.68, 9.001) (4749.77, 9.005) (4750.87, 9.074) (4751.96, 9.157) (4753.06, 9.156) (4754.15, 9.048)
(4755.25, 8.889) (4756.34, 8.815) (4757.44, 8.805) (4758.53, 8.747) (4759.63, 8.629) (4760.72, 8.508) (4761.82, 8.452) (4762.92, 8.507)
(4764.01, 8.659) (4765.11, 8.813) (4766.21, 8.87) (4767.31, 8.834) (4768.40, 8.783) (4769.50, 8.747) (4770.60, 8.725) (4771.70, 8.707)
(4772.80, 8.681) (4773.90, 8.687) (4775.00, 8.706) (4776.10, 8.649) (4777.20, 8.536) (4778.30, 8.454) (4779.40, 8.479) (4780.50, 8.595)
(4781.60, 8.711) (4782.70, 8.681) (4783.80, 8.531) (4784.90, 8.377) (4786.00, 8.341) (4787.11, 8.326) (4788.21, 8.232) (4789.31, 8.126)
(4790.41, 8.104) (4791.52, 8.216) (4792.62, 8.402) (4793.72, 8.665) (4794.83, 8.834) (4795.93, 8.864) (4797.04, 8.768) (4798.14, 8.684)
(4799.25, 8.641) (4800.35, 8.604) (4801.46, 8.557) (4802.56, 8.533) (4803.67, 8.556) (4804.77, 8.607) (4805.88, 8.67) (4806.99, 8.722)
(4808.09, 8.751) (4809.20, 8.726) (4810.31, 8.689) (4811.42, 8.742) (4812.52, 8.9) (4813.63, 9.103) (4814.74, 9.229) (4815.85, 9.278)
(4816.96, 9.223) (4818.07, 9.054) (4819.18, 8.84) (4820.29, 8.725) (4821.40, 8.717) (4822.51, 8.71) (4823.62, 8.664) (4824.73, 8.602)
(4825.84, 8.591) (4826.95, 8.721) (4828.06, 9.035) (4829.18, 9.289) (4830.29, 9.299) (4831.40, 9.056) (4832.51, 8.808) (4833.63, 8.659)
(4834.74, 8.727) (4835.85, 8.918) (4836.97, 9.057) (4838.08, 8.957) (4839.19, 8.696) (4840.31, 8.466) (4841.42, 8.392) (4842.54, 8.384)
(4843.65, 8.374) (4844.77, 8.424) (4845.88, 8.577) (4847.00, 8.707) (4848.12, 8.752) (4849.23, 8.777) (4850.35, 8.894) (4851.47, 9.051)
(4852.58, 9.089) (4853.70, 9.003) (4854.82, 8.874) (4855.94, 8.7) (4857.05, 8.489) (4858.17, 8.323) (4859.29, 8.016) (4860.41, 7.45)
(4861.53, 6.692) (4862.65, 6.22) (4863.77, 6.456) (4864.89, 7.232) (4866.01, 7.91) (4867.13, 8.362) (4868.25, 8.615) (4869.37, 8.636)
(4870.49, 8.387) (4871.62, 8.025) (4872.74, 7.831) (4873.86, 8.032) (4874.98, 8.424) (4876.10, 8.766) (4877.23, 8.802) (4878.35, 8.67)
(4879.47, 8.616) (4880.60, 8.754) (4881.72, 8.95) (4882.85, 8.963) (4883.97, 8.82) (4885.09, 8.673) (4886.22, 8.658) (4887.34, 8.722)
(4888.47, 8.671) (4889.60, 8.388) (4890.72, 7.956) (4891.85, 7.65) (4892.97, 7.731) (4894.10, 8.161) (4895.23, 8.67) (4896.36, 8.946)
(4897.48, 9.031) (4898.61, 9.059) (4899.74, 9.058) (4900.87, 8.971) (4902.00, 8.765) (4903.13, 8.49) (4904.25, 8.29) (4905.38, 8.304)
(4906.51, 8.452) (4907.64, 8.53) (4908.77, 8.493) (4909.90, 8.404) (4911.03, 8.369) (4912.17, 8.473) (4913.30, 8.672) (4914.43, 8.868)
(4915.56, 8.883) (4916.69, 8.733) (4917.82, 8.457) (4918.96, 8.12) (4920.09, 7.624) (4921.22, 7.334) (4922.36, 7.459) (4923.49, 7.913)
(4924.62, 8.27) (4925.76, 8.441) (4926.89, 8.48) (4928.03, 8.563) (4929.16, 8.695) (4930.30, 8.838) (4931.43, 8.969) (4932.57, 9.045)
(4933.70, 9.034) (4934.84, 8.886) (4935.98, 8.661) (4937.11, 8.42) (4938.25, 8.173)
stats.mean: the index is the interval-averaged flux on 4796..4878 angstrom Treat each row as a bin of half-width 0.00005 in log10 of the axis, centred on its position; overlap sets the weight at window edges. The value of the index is 8.57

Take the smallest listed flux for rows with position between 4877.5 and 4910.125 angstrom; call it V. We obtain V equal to 7.65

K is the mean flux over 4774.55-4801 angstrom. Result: 8.52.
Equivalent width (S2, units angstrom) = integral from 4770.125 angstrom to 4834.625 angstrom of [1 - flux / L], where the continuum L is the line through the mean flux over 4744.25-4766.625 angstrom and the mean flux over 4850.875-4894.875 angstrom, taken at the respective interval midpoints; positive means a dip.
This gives -0.6 angstrom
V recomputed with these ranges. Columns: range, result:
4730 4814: 8.104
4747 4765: 8.452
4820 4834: 8.591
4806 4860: 8.016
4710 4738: 8.227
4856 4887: 6.22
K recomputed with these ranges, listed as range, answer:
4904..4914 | 8.45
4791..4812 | 8.65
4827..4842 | 8.87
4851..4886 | 8.29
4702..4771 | 8.71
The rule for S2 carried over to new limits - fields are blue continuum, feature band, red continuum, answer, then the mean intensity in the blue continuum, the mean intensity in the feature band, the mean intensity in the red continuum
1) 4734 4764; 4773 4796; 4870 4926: 0.43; 8.72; 8.5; 8.45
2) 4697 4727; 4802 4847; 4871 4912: -0.98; 8.72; 8.79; 8.53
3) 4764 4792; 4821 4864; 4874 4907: 0.18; 8.56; 8.54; 8.59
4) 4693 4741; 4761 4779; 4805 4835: 0.24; 8.7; 8.67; 8.87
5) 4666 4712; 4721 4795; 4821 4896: -1.24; 8.61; 8.7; 8.47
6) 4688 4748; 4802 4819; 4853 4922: -0.66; 8.72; 8.85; 8.35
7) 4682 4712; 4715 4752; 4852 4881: -1.11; 8.66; 8.81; 8.17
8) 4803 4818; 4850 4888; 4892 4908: 1.55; 8.86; 8.32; 8.58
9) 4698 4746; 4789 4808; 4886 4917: 0.10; 8.67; 8.57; 8.55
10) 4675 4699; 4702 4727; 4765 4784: 0.18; 8.77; 8.68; 8.68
